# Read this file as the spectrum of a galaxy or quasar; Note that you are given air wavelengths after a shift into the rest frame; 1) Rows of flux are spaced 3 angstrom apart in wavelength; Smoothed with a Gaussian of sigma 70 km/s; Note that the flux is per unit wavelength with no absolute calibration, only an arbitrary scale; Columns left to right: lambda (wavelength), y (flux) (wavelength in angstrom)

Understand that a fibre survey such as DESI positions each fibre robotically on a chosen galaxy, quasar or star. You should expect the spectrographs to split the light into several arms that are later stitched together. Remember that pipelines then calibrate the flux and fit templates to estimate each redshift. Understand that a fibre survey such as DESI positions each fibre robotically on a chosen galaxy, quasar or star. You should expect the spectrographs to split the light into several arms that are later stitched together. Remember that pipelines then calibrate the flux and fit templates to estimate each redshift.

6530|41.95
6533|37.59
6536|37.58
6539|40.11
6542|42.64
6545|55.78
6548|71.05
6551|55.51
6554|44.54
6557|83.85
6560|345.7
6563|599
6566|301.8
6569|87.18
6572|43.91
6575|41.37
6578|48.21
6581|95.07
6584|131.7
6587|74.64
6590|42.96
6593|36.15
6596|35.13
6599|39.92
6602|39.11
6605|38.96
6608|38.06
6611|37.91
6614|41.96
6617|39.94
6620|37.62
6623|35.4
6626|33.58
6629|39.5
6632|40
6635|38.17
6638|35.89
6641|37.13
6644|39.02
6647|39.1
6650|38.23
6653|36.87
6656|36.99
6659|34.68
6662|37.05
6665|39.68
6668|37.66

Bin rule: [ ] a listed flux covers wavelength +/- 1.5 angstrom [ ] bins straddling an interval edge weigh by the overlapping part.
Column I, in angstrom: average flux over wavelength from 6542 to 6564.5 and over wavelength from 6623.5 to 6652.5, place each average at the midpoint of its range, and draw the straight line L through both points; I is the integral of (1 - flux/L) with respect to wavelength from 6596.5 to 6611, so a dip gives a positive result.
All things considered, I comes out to 8.3 angstrom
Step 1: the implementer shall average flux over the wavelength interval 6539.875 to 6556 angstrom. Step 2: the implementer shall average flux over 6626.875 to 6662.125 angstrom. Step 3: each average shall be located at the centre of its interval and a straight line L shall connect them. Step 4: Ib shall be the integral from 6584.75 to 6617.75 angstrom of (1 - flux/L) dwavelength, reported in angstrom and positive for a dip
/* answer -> 0.74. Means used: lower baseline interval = 54.3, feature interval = 44.3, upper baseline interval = 37.7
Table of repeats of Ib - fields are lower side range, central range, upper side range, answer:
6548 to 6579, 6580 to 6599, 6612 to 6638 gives 7.9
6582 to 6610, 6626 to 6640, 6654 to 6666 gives 1.9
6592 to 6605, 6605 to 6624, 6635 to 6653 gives -0.4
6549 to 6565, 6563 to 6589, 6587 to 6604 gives 2.1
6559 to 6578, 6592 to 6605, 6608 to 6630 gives 8.5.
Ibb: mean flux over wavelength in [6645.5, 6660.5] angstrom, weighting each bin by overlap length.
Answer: 37.2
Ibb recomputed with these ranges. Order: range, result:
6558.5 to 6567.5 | 416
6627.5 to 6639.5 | 38.4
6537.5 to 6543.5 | 41.4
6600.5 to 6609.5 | 38.7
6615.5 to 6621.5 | 38.8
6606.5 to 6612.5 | 38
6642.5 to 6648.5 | 39.1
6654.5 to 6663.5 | 36.2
